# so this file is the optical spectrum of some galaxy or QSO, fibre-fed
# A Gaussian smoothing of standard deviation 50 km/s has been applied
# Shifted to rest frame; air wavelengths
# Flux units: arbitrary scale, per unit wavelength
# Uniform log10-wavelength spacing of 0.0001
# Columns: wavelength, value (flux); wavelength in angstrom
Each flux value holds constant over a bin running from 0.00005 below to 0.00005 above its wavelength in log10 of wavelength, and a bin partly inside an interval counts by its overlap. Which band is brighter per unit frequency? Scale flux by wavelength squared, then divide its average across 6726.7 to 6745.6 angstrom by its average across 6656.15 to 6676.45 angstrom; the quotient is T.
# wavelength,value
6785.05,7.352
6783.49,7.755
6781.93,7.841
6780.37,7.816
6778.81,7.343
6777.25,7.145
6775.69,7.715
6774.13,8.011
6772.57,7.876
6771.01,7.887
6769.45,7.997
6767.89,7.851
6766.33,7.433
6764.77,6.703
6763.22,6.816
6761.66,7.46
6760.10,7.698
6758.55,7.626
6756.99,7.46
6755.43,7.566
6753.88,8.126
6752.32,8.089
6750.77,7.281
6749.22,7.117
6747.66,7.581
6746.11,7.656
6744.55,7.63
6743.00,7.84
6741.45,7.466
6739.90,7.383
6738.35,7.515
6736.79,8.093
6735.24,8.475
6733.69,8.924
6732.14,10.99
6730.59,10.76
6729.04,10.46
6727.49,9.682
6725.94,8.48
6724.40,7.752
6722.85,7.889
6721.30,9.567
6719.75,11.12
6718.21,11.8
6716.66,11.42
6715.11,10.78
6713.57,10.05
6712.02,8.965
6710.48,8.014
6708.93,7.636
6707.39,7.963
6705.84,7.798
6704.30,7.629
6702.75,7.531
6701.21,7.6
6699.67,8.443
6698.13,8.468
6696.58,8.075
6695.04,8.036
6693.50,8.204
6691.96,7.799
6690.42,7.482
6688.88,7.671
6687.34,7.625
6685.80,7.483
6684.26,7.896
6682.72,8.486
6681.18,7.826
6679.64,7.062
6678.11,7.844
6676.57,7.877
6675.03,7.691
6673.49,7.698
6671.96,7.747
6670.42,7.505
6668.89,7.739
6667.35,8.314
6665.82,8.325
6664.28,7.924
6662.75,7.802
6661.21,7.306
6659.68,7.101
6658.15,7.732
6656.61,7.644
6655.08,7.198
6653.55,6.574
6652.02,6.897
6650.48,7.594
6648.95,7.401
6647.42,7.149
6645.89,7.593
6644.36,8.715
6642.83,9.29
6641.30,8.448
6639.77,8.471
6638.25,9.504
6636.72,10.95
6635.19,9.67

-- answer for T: 1.15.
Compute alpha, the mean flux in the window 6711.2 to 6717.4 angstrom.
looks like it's 10.3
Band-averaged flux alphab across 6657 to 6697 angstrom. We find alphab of 7.78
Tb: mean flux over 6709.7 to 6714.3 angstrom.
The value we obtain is 8.99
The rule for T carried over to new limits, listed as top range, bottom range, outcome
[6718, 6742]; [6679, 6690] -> 1.20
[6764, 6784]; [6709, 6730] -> 0.81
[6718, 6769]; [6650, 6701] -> 1.09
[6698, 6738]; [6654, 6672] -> 1.20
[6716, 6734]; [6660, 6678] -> 1.29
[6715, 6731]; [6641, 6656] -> 1.32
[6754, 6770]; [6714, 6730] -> 0.76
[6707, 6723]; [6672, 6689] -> 1.26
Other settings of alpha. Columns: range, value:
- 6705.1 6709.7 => 7.8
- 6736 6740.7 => 7.66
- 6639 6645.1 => 8.74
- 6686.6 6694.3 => 7.76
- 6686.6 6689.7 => 7.65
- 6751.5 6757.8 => 7.8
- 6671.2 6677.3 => 7.75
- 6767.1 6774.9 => 7.92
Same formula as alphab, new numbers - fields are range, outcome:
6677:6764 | 8.32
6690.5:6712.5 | 7.98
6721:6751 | 8.43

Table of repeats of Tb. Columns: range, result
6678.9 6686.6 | 7.75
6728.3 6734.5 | 10.3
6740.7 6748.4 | 7.64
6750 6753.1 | 7.69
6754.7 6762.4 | 7.56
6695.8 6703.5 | 8.03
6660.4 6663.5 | 7.54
